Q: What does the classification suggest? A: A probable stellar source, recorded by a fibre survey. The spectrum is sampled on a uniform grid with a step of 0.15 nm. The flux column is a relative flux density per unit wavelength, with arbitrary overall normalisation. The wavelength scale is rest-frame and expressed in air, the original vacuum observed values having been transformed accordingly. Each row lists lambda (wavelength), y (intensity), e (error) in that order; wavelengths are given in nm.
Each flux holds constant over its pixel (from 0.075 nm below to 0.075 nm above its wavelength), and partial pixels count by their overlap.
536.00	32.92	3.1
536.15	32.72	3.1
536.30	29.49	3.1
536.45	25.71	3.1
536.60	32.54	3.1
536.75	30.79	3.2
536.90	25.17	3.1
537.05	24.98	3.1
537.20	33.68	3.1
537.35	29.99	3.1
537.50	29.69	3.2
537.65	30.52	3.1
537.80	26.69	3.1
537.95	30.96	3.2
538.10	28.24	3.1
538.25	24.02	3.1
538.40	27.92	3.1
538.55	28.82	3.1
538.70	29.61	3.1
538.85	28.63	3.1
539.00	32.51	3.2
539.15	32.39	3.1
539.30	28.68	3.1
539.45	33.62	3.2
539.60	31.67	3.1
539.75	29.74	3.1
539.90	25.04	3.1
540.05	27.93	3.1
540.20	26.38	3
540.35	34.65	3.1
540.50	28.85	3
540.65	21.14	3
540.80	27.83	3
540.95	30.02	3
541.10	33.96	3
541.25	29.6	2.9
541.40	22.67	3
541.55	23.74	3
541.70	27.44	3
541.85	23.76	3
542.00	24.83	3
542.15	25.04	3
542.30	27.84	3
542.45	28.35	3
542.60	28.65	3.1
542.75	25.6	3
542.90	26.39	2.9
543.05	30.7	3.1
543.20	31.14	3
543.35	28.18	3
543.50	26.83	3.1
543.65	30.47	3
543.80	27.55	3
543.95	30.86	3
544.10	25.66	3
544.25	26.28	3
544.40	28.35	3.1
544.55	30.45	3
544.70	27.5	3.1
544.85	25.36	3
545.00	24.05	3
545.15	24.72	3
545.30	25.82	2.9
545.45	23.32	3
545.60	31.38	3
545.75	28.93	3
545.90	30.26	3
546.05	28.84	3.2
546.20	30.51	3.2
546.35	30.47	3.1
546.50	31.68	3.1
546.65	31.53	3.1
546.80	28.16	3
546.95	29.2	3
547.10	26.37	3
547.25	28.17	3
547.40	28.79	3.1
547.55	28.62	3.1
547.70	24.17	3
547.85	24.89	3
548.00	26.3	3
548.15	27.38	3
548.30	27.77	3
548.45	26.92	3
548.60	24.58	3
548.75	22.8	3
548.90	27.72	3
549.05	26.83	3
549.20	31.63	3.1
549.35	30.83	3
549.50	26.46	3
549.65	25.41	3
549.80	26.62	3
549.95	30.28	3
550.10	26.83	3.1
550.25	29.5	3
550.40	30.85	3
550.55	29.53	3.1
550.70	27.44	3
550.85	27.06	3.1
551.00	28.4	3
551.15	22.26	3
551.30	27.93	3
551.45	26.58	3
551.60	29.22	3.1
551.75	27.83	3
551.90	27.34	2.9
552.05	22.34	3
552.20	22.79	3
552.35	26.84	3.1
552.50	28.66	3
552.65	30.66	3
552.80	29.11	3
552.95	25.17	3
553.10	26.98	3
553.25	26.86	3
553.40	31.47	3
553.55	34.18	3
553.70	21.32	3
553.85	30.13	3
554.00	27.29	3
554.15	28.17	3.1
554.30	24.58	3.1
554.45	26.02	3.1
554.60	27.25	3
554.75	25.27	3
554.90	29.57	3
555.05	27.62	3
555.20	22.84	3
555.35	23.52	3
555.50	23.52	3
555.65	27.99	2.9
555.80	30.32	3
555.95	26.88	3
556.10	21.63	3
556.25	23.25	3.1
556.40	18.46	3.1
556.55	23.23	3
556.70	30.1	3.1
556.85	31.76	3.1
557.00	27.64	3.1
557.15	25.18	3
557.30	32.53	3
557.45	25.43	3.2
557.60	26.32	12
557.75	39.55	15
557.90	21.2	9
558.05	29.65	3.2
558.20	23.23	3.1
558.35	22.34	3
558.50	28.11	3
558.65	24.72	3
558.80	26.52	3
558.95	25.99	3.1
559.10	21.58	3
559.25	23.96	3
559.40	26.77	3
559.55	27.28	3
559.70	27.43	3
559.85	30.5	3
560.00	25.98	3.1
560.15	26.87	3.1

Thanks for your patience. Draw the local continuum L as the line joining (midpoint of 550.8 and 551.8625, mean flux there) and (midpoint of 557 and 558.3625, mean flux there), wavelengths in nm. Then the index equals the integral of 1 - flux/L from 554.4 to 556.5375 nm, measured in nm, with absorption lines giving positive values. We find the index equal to 0.17 nm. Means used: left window 27.1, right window 27.5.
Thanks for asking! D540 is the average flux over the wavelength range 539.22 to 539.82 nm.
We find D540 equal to 30.9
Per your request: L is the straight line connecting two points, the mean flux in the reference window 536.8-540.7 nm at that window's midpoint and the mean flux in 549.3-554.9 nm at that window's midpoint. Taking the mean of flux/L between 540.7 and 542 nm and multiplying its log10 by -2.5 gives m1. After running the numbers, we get 0.06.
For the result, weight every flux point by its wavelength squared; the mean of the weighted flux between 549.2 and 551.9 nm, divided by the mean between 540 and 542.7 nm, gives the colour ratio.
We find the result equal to 1.1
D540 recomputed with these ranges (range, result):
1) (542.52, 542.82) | 27.2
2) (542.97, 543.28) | 30.8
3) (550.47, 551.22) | 27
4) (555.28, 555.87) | 26.3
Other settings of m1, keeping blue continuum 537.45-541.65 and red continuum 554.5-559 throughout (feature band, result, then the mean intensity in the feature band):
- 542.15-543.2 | 0.015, 27.9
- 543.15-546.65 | -0.009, 28.3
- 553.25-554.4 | -0.049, 28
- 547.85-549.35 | 0.021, 27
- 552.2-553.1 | -0.024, 27.6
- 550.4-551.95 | -0.015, 27.5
